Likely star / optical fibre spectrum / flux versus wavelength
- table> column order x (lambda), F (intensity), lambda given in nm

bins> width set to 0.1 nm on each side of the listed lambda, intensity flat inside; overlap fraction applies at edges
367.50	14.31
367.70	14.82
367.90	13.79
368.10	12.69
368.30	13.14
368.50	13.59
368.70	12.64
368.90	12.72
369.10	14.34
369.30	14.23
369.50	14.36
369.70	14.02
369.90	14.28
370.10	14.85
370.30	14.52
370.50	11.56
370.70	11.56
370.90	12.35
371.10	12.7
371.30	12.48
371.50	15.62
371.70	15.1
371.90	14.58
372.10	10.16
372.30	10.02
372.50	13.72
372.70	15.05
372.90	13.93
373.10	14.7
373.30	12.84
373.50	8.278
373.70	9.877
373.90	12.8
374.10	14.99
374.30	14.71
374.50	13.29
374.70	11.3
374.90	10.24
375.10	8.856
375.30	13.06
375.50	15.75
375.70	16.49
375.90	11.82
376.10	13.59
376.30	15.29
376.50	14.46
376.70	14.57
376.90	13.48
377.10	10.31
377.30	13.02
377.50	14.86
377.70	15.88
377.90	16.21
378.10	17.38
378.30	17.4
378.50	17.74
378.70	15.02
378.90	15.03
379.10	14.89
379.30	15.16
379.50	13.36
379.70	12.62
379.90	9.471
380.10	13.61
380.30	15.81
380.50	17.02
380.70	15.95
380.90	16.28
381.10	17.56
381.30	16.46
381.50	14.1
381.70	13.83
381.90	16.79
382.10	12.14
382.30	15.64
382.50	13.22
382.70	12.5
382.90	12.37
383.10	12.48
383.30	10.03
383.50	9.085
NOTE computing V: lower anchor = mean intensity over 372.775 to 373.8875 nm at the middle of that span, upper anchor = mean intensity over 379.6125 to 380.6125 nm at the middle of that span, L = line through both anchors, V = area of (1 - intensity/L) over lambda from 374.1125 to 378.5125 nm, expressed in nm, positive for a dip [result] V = -0.41 nm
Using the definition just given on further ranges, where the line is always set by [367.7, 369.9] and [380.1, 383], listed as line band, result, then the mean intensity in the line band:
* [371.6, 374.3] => 0.23 nm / 12.8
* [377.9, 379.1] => -0.14 nm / 16.4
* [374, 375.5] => 0.18 nm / 12.6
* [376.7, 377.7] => 0.08 nm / 13.4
